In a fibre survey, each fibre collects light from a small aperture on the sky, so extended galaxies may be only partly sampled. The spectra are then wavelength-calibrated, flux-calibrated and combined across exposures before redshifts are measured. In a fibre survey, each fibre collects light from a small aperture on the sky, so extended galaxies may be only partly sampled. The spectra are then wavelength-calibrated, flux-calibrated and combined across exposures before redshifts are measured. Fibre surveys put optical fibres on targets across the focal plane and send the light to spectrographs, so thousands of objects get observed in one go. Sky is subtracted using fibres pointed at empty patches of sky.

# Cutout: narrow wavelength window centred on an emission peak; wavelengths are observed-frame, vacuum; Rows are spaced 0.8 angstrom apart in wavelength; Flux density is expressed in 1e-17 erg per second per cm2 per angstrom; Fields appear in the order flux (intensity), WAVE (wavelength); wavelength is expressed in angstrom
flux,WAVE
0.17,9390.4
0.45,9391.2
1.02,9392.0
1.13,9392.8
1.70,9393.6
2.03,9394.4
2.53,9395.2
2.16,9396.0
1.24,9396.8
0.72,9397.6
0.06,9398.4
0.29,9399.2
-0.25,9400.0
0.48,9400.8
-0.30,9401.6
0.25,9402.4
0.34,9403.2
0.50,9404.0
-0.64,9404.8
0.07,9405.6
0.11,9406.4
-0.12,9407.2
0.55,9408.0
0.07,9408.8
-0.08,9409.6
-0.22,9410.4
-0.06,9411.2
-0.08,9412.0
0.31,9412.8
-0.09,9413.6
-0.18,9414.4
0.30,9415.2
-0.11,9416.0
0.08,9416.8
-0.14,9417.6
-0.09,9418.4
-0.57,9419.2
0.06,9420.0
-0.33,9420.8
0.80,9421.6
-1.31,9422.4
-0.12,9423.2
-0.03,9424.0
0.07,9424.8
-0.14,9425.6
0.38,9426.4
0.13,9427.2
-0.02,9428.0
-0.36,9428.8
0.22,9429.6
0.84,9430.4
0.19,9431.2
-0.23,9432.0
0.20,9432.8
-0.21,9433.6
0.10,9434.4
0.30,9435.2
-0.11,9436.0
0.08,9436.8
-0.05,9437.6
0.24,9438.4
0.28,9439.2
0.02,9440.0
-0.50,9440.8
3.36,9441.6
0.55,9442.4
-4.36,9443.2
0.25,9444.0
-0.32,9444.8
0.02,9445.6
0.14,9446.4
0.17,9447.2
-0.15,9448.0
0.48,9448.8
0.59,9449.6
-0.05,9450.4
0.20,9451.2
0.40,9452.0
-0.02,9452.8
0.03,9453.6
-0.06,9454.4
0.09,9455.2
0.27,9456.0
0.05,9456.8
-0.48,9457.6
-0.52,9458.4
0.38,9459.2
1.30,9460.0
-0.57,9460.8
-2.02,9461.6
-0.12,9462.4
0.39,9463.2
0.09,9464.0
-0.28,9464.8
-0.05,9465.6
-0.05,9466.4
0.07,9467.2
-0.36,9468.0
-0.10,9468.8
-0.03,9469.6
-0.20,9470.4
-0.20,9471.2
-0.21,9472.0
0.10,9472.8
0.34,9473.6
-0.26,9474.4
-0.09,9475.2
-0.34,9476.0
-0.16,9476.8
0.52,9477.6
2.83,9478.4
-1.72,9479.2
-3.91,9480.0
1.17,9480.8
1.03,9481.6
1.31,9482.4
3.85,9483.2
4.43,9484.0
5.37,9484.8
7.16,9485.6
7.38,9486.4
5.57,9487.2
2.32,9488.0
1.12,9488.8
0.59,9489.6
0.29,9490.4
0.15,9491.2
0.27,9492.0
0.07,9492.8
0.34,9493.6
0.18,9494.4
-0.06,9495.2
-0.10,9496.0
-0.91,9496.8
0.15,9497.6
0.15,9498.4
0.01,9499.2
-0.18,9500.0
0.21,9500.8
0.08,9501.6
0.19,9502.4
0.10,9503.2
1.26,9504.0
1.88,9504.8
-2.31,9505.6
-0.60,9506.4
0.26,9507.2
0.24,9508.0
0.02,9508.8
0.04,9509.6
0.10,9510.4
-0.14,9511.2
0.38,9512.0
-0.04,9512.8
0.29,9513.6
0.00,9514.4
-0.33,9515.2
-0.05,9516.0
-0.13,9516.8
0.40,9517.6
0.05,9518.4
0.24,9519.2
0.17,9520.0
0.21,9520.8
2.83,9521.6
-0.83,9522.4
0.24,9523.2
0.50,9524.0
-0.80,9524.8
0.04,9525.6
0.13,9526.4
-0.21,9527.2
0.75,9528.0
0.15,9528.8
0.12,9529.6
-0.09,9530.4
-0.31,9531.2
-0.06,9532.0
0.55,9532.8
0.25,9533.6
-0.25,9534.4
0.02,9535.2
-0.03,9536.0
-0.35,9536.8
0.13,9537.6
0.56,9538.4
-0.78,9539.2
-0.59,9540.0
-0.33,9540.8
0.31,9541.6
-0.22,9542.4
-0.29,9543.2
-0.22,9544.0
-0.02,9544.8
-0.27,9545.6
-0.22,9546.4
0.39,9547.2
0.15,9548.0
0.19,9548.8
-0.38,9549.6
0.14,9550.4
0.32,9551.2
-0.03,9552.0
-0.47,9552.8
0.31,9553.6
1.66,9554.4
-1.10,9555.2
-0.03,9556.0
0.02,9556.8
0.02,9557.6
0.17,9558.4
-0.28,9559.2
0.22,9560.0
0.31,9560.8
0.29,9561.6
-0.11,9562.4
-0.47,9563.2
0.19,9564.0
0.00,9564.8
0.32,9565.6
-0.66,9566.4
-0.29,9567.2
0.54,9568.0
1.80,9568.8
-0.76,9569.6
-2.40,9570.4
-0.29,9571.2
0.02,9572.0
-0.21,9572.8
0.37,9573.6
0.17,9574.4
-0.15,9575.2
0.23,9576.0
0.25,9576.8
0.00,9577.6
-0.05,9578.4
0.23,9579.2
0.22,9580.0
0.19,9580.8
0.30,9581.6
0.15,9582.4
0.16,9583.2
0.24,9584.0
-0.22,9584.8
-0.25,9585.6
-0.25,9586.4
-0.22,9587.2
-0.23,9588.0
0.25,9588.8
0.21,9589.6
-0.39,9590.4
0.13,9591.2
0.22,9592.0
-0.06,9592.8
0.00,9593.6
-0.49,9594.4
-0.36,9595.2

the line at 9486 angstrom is [O III]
